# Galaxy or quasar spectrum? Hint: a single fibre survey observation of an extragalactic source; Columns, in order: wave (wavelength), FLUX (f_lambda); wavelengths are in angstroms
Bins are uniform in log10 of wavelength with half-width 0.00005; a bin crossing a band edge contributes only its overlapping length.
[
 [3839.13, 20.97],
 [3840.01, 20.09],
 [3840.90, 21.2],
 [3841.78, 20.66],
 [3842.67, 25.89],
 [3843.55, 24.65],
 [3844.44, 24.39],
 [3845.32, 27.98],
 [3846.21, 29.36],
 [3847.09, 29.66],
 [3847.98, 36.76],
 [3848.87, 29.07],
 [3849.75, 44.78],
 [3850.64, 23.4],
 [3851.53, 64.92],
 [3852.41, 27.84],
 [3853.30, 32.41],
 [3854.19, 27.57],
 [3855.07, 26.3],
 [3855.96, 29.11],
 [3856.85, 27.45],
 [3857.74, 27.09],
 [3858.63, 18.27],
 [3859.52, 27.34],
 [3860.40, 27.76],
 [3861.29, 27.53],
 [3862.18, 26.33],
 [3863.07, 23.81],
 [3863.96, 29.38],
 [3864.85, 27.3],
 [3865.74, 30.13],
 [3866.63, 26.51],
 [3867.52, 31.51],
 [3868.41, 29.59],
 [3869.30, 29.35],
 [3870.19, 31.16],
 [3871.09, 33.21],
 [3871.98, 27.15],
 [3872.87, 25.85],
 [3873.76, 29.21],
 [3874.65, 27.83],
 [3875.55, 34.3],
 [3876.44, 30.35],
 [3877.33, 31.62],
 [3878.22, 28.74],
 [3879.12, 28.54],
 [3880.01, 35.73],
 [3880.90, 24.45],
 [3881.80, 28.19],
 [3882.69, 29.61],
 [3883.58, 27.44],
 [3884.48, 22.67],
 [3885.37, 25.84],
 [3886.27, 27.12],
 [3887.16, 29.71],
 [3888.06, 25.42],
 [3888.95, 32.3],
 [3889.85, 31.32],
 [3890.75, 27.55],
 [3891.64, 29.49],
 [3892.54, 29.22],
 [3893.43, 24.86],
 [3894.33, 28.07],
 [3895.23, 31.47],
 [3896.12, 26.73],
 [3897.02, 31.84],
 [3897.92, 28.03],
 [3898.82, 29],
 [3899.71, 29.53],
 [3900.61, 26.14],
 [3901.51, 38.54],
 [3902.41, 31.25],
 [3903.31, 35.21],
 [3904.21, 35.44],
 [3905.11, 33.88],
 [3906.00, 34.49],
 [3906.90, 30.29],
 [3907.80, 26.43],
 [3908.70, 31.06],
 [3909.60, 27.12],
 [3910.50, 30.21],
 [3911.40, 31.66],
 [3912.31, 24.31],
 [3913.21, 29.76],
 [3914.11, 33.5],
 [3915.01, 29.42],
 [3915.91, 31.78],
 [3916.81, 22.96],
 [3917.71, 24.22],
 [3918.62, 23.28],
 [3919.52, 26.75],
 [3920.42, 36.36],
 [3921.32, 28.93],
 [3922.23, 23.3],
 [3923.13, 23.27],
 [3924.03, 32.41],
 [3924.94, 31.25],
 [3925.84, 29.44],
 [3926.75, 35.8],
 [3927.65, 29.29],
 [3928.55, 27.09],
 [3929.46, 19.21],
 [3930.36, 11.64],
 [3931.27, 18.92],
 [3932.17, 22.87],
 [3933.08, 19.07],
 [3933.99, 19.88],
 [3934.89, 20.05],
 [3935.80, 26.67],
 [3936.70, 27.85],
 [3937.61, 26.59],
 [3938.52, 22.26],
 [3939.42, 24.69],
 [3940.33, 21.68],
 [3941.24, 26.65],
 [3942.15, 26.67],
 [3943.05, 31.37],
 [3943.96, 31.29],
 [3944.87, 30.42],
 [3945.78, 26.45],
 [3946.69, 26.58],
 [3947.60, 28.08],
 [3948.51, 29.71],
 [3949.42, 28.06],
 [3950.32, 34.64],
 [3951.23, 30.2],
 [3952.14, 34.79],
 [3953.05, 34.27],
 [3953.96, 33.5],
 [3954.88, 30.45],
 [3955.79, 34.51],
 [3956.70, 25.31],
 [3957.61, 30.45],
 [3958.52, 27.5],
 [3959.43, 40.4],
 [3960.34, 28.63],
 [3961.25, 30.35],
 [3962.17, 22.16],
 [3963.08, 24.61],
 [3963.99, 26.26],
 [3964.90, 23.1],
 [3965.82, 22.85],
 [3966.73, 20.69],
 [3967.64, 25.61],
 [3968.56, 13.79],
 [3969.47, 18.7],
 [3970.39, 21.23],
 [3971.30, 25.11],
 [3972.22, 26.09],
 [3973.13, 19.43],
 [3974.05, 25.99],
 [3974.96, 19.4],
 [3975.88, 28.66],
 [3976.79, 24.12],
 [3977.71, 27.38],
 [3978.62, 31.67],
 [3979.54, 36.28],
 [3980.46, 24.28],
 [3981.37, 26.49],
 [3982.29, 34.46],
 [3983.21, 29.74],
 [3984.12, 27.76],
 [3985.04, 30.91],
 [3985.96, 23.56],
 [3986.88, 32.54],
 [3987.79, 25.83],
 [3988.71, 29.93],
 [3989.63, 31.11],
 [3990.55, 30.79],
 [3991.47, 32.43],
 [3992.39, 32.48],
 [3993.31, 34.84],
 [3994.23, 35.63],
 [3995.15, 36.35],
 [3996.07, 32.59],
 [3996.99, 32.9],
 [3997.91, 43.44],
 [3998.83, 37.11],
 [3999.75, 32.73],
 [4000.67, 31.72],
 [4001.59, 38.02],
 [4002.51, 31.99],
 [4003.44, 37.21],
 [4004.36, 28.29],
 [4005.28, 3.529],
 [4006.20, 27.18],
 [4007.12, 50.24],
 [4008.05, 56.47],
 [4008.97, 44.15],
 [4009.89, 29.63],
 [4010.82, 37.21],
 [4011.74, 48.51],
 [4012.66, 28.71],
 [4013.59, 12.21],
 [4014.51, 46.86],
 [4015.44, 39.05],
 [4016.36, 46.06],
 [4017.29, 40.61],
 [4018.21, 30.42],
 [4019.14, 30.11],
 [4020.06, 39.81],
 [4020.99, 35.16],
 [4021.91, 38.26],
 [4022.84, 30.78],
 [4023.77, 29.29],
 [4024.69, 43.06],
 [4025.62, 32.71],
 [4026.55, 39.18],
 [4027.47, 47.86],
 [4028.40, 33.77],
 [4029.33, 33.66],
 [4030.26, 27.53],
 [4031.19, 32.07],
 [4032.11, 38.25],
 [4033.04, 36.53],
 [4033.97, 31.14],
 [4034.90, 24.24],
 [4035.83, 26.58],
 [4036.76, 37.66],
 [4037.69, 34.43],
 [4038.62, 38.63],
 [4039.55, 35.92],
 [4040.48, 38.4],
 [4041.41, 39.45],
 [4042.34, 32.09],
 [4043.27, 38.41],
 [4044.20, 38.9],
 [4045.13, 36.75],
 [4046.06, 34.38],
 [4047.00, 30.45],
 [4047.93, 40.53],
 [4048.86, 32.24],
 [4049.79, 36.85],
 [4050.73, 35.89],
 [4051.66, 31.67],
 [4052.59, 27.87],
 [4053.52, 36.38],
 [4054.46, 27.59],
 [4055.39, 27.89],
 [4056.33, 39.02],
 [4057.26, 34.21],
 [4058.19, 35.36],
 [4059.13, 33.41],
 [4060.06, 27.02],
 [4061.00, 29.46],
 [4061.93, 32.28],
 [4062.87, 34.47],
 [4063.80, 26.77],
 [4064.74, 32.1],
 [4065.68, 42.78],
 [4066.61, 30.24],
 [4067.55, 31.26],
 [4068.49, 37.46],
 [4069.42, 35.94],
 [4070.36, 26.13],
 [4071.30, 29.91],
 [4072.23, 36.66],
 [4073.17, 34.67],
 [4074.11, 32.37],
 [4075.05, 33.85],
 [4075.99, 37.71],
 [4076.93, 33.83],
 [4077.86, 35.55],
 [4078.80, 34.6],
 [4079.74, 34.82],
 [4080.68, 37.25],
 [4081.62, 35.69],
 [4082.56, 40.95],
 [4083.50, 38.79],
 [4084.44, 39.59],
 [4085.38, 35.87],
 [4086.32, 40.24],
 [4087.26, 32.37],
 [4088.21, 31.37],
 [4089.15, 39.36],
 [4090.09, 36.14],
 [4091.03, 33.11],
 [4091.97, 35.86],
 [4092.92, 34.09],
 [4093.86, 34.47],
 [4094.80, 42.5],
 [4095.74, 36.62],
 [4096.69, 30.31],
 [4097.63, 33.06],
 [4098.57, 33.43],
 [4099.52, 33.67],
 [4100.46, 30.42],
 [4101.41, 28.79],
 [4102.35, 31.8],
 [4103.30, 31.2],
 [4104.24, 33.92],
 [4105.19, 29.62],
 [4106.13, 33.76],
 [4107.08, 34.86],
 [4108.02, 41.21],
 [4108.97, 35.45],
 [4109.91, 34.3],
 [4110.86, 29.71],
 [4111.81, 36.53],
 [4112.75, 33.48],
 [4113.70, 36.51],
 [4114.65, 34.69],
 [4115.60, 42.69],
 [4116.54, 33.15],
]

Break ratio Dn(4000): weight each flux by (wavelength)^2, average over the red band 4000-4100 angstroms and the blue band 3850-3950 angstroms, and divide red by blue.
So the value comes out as 1.3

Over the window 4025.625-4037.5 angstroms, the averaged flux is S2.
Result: 34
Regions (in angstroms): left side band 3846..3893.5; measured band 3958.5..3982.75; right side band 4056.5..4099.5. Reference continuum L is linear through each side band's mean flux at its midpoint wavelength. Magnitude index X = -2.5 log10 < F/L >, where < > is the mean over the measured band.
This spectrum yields 0.24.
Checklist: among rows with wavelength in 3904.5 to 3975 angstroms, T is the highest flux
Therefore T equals 40.4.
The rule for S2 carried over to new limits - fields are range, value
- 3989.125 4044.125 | 35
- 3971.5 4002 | 30.5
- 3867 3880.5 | 30.2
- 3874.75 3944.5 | 28.1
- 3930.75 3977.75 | 26.2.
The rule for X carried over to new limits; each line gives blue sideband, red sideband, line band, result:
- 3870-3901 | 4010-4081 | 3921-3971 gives 0.17 mag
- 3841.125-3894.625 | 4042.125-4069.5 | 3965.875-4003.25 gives 0.10 mag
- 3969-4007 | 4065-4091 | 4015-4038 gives -0.10 mag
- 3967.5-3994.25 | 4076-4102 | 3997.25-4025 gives -0.20 mag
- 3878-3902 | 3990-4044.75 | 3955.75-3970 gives 0.25 mag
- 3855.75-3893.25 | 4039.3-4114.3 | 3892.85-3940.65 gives 0.07 mag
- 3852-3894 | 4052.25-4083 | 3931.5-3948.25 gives 0.18 mag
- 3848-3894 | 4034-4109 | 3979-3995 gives 0.05 mag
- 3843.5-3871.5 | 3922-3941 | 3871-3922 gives -0.09 mag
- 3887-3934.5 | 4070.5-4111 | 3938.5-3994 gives 0.09 mag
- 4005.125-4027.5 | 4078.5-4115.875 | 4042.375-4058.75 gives 0.05 mag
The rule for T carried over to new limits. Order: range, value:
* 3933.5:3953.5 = 34.79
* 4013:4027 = 46.86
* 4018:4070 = 47.86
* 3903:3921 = 36.36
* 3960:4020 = 56.47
